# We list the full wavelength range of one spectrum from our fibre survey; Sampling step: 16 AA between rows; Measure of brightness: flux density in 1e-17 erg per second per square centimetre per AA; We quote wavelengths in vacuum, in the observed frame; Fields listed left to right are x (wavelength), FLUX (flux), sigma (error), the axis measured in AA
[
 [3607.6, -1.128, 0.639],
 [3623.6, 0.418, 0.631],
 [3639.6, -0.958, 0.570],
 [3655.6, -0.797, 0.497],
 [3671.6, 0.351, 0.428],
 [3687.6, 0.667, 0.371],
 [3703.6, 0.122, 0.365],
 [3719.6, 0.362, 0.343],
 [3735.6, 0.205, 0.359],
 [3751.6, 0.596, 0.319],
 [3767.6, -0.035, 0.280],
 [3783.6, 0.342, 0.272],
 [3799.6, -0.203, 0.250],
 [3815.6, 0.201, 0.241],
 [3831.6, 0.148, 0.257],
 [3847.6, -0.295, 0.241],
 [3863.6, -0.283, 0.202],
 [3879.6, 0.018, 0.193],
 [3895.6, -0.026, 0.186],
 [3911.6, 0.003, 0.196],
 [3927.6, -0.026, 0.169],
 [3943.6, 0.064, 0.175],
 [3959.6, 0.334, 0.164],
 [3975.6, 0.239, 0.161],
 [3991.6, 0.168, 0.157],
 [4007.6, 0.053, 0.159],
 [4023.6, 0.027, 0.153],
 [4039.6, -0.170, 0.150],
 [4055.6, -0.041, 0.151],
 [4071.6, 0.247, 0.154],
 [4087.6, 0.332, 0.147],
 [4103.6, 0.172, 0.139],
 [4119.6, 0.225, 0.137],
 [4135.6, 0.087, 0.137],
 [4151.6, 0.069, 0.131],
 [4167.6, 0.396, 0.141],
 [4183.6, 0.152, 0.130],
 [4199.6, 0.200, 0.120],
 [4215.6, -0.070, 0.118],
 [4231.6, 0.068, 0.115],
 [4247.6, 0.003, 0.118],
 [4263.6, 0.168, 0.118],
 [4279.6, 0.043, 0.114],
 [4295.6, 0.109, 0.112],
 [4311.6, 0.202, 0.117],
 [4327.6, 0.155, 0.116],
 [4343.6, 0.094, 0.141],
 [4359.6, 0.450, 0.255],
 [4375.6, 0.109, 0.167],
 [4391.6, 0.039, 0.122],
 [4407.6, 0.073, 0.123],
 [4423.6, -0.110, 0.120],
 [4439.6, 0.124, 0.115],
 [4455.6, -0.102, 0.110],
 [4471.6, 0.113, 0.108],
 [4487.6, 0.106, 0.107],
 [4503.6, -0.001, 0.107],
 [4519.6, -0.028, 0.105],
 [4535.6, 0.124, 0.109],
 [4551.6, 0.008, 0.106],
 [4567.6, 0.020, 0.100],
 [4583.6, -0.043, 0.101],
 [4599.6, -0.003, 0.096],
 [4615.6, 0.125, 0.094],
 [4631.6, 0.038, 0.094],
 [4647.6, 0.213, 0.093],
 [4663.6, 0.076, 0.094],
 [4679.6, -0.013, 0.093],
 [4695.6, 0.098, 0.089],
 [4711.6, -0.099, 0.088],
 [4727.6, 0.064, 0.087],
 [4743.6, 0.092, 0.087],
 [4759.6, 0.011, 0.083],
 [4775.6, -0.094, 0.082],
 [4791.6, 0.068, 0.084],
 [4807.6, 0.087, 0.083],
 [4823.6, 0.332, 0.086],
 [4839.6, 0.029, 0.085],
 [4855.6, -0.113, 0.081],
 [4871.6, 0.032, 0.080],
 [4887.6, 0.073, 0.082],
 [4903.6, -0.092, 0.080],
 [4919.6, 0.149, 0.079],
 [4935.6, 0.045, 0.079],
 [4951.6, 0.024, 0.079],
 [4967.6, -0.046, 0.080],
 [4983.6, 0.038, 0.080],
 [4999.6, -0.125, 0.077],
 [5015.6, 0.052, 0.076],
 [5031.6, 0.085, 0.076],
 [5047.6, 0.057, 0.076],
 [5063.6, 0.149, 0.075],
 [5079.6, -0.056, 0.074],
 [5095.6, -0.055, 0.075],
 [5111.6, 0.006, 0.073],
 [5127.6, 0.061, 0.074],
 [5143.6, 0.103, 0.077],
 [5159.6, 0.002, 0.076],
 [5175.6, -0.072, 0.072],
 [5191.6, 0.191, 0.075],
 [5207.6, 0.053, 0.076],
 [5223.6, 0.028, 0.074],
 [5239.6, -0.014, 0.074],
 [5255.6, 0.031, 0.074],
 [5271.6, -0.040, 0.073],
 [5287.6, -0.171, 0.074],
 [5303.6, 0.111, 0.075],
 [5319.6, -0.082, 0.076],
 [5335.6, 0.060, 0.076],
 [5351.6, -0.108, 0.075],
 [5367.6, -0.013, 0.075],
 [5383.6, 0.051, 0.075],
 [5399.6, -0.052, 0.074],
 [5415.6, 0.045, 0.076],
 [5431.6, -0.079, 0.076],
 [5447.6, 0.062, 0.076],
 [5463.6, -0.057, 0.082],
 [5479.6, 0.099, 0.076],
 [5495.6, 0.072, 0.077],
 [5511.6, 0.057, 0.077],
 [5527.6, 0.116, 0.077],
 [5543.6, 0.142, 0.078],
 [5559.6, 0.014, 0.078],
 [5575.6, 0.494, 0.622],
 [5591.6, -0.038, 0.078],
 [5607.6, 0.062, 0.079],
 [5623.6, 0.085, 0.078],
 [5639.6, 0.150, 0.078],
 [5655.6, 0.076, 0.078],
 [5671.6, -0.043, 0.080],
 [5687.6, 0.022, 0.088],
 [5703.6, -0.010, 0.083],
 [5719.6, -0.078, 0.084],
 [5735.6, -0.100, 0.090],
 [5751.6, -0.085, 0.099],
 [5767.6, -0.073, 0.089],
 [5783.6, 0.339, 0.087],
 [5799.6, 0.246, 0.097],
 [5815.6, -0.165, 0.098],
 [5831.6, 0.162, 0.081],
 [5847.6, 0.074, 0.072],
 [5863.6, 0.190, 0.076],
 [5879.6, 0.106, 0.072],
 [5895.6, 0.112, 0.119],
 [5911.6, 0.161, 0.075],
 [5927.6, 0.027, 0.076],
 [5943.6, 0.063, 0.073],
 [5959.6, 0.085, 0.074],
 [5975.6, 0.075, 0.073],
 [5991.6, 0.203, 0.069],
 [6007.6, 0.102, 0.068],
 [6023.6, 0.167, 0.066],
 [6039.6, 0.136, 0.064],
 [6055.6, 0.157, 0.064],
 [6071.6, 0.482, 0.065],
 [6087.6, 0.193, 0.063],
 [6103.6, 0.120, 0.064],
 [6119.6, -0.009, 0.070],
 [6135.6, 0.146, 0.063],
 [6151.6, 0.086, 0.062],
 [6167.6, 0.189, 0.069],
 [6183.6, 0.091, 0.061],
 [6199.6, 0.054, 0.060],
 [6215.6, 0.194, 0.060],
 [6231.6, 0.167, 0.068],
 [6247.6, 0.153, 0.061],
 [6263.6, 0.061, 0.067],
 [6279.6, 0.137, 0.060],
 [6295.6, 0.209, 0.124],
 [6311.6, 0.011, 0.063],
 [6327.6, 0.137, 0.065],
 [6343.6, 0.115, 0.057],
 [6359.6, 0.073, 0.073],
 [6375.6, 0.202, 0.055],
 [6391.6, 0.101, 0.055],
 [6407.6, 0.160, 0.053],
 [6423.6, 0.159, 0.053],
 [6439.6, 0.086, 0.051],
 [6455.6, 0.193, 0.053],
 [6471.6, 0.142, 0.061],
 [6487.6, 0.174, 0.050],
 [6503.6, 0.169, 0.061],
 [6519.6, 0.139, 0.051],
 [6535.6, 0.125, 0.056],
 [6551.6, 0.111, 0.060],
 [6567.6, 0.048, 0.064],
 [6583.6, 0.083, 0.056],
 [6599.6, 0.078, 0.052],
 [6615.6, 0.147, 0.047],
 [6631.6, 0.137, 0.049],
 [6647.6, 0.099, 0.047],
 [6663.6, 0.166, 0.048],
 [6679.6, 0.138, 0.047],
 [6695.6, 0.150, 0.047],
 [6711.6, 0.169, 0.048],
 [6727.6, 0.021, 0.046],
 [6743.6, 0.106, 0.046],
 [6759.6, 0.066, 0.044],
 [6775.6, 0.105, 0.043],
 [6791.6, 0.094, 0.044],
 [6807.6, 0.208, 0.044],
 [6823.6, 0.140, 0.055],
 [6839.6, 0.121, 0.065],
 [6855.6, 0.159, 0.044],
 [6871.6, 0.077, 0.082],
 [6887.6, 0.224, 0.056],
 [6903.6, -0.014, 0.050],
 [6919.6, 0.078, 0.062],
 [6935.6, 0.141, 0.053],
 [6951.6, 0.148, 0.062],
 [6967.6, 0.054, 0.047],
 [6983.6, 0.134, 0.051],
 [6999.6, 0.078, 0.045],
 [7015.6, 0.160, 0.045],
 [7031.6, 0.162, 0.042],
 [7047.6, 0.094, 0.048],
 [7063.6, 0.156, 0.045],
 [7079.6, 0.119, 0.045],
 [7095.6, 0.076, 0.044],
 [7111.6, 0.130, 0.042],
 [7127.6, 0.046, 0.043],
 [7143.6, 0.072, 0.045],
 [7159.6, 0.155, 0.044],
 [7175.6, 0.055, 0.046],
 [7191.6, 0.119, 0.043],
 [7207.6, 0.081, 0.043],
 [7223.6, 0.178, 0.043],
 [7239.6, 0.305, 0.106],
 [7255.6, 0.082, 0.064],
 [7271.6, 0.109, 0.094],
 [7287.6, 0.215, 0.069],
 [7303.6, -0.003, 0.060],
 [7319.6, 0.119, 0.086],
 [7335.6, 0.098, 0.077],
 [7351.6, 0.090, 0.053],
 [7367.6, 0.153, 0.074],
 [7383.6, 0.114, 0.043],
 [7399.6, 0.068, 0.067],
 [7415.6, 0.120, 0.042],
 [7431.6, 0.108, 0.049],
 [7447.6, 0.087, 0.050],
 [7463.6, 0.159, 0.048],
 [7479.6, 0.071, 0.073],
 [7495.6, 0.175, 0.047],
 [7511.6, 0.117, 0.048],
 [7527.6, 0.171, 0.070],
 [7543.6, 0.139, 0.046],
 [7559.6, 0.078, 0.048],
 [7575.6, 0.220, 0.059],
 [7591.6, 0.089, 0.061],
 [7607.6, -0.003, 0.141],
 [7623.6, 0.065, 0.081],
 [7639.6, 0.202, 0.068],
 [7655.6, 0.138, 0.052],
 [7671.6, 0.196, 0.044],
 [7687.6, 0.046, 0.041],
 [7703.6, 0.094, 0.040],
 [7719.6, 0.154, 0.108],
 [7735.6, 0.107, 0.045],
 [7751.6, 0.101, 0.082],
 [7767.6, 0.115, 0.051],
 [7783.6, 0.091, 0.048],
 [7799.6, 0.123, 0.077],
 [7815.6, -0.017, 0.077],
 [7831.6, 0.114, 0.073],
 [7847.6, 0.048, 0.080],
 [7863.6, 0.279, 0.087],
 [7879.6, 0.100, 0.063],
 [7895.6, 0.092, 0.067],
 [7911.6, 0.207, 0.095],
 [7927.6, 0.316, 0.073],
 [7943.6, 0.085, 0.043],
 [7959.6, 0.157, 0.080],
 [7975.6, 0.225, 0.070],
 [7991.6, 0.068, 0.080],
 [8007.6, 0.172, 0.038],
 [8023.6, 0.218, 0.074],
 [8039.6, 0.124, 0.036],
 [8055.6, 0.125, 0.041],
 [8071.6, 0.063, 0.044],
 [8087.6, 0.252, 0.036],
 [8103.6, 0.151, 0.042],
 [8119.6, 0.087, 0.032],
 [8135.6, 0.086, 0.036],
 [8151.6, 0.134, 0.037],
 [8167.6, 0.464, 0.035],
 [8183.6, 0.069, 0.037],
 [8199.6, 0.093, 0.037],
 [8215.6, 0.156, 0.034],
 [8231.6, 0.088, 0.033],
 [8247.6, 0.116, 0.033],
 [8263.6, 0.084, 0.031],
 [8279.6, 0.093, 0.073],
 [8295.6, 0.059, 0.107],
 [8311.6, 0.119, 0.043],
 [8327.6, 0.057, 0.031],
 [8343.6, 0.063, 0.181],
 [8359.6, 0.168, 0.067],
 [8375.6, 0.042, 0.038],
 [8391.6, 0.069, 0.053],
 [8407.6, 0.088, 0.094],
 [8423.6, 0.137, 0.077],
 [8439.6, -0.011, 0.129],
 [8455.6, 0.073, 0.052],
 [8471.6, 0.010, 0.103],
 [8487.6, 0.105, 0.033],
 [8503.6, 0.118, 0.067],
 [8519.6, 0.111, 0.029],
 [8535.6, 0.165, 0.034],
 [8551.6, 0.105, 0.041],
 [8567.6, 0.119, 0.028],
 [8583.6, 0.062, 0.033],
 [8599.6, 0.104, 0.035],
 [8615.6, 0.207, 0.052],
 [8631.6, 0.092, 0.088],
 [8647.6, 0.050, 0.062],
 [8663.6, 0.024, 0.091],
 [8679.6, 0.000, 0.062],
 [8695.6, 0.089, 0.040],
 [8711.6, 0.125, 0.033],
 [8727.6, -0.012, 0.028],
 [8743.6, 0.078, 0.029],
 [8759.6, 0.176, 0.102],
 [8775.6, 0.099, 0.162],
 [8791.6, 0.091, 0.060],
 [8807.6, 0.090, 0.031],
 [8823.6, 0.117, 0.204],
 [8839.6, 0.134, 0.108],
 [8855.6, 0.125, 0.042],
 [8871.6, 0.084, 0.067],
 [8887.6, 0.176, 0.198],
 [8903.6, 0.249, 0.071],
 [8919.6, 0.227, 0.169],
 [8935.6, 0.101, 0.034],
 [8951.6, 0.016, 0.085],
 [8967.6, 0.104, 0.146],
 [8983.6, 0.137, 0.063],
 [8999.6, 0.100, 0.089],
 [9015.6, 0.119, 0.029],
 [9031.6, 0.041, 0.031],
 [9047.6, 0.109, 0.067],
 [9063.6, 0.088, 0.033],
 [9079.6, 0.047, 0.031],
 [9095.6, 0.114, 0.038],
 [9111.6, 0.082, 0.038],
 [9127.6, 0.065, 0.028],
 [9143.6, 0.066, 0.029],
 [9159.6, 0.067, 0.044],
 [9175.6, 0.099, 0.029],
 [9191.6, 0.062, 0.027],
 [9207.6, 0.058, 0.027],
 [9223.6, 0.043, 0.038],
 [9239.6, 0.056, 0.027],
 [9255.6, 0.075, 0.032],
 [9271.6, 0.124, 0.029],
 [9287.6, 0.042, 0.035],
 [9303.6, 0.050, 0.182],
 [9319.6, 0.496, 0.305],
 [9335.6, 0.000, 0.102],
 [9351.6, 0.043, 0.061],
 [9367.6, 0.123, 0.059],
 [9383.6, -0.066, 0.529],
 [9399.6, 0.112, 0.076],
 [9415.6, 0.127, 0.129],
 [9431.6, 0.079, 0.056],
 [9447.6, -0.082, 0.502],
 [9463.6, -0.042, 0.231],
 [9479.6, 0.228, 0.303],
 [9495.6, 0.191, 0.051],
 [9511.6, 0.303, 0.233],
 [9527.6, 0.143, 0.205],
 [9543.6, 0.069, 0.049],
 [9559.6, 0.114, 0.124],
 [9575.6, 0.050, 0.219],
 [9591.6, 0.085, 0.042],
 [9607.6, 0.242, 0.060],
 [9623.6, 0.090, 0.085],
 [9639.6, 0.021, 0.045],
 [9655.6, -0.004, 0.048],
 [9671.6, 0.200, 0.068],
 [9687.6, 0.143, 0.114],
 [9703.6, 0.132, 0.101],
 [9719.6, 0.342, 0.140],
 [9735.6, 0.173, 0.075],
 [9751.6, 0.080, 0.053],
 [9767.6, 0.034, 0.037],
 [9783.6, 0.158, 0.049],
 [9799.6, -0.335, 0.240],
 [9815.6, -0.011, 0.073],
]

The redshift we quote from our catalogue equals 0.63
